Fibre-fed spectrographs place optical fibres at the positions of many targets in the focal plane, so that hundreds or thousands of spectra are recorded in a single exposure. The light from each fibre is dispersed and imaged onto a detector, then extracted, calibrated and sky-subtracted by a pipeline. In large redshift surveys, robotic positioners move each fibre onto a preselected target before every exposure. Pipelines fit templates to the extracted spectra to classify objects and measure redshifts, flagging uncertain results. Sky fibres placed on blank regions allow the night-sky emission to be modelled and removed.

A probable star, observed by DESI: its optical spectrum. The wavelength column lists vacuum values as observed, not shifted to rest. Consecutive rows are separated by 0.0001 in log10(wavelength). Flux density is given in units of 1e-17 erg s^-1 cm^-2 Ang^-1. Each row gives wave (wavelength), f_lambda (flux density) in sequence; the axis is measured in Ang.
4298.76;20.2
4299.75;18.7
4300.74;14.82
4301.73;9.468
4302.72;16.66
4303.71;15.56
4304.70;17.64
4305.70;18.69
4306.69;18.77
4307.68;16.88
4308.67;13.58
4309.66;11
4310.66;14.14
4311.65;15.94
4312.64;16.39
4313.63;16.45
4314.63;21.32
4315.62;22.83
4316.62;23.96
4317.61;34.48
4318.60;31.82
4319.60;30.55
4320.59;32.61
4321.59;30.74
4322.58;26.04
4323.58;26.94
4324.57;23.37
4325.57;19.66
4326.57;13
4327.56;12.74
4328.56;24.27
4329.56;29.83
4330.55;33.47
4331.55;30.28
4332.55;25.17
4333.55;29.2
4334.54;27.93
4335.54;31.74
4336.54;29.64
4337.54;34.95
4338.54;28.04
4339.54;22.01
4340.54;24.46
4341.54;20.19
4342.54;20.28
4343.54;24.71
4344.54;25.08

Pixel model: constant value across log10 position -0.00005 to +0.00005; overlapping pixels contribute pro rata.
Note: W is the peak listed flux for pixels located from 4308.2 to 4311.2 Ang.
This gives 14.14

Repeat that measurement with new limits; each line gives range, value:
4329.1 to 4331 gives 33.47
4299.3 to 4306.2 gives 18.7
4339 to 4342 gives 24.46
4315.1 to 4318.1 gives 34.48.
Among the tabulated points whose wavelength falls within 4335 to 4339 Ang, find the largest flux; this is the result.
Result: 34.95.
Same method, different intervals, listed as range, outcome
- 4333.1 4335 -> 29.2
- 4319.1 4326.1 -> 32.61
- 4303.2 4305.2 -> 17.64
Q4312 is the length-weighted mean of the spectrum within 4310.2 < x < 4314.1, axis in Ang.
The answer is 15.8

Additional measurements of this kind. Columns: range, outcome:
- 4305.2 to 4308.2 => 18.1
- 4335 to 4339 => 31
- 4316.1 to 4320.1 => 30.2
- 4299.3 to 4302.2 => 14.3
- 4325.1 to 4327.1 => 16.2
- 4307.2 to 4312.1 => 14.3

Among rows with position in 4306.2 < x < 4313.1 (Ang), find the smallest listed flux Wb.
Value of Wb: 11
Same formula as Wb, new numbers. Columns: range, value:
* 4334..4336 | 27.93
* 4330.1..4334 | 25.17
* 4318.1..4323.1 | 26.04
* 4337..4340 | 22.01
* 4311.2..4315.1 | 15.94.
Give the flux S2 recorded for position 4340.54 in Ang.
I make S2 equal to 24.46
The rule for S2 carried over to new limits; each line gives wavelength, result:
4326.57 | 13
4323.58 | 26.94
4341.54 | 20.19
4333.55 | 29.2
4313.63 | 16.45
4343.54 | 24.71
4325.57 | 19.66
